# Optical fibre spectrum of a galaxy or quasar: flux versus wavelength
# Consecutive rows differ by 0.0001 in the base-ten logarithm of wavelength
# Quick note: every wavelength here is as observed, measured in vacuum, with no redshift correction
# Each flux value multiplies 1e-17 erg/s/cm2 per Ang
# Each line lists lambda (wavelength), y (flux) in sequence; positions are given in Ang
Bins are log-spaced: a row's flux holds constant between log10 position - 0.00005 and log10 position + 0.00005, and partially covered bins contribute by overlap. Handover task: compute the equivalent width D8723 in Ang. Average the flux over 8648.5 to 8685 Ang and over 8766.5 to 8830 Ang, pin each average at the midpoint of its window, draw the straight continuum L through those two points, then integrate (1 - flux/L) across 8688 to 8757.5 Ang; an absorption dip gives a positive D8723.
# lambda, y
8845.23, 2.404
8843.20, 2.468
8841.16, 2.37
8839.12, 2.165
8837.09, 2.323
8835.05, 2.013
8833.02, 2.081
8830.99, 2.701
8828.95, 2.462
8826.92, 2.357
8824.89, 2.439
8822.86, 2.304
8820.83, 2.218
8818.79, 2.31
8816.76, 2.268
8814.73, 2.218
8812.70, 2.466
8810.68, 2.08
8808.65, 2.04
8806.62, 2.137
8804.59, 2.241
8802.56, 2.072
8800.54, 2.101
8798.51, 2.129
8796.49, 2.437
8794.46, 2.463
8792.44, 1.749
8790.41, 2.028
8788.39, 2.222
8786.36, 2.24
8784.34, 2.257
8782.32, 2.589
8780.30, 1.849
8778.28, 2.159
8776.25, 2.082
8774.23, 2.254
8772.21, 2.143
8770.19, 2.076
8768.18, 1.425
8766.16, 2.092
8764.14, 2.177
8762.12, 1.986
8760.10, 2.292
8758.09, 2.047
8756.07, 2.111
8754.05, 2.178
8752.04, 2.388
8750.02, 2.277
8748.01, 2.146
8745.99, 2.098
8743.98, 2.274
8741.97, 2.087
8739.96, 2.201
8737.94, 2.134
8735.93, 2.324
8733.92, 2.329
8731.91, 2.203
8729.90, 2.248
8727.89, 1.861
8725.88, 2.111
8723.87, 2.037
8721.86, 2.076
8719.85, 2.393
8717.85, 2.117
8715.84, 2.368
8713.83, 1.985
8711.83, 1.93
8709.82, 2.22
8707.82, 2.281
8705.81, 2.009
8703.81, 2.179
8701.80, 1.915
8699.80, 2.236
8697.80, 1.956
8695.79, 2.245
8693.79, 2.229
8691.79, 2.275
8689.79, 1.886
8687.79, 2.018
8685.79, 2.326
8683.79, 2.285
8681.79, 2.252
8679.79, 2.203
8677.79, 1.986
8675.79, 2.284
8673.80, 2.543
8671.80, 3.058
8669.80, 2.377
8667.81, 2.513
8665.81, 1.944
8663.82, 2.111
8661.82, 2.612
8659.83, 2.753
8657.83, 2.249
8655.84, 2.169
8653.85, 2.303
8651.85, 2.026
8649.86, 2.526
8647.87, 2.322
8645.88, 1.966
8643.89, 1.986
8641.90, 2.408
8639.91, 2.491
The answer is 3.7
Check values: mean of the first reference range 2.34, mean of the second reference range 2.19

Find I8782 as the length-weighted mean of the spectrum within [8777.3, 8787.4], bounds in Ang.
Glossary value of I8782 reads 2.22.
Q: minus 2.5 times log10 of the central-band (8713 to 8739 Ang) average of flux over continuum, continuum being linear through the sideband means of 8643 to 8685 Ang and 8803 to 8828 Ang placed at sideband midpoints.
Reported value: 0.057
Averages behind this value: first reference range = 2.31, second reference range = 2.25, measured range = 2.17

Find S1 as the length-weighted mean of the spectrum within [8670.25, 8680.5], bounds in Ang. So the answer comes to 2.42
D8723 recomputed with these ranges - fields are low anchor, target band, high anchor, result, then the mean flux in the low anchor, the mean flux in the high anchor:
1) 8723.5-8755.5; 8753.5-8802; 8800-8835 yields 2.0 Ang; 2.18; 2.26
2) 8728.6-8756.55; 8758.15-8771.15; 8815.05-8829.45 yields 1.4 Ang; 2.21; 2.33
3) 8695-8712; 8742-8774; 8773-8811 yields 0.4 Ang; 2.11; 2.17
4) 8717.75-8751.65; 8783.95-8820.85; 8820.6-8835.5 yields 1.7 Ang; 2.18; 2.34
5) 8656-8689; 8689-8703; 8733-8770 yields 1.0 Ang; 2.34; 2.14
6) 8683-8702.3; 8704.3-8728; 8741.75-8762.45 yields 0.3 Ang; 2.14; 2.18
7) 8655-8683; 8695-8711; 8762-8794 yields 1.1 Ang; 2.36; 2.09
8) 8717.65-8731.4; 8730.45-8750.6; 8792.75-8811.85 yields -0.7 Ang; 2.12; 2.18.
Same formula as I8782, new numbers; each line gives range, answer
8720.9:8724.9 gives 2.06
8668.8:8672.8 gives 2.72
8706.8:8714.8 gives 2.1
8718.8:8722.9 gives 2.23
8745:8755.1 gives 2.22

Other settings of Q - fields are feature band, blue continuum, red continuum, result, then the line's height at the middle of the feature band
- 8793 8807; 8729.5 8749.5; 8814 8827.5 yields 0.03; 2.28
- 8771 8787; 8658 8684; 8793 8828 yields 0.04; 2.28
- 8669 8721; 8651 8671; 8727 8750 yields 0.02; 2.26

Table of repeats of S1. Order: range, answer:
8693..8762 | 2.16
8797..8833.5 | 2.26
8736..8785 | 2.14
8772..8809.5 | 2.17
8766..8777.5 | 2.01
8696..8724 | 2.13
